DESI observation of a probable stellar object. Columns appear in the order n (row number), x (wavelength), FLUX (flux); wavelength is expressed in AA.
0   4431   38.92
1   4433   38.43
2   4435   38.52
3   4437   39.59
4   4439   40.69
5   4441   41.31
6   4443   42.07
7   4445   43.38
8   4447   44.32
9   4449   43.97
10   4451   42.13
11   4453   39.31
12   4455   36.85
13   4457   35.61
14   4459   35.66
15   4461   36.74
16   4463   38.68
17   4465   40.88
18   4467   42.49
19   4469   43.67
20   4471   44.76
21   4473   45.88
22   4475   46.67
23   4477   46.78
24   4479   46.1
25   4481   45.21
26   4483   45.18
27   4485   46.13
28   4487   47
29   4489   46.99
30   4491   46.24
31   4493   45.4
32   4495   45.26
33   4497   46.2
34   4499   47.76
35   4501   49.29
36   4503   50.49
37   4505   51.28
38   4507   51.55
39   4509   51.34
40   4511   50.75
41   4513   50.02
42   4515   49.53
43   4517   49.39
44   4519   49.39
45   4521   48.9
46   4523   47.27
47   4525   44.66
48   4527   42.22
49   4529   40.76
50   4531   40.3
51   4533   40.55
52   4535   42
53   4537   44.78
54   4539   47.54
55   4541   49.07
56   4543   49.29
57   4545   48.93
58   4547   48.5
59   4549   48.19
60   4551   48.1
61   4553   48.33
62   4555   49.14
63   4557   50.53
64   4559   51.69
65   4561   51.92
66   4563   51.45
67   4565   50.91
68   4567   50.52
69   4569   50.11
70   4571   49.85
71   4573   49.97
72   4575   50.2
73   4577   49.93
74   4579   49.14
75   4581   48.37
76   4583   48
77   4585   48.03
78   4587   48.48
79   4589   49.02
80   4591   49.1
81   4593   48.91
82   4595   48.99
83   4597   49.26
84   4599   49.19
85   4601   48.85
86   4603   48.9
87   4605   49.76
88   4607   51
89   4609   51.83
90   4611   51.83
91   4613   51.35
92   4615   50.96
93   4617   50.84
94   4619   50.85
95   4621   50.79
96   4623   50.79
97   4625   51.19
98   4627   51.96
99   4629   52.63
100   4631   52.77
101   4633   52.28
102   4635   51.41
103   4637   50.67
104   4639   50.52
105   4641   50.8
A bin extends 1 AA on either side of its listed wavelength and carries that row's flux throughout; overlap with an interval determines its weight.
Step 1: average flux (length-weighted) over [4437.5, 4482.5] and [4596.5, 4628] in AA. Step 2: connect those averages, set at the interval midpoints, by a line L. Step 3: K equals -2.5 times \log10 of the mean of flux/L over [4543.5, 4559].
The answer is -0.04 mag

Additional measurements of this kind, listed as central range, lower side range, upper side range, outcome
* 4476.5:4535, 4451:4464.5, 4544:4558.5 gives -0.09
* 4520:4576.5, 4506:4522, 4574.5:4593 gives 0.04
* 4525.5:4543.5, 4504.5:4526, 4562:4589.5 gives 0.13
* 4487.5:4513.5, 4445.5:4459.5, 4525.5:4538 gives -0.18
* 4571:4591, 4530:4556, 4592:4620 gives -0.01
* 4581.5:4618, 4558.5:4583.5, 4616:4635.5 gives 0.03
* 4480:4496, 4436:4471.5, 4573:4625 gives -0.08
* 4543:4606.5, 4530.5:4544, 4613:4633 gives -0.04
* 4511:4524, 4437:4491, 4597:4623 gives -0.08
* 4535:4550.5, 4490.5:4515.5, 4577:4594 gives 0.03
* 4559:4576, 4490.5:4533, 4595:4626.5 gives -0.03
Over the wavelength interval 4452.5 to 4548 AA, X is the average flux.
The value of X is 45.4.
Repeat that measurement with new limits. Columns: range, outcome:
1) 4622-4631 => 51.8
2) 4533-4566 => 48.5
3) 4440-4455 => 42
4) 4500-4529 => 48.7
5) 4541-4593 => 49.5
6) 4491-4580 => 48.2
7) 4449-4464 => 38.3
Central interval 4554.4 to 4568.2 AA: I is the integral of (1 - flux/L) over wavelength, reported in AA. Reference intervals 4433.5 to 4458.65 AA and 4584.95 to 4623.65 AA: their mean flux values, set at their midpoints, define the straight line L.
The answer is -1.0 AA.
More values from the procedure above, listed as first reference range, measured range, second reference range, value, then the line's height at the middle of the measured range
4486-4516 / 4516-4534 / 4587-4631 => 1.5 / 49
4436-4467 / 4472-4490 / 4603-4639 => -1.8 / 42.1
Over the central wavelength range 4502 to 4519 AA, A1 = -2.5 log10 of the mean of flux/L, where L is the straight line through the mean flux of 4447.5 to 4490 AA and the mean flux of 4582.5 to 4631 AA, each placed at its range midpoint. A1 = -0.13 mag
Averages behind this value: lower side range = 42.7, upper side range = 50.2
